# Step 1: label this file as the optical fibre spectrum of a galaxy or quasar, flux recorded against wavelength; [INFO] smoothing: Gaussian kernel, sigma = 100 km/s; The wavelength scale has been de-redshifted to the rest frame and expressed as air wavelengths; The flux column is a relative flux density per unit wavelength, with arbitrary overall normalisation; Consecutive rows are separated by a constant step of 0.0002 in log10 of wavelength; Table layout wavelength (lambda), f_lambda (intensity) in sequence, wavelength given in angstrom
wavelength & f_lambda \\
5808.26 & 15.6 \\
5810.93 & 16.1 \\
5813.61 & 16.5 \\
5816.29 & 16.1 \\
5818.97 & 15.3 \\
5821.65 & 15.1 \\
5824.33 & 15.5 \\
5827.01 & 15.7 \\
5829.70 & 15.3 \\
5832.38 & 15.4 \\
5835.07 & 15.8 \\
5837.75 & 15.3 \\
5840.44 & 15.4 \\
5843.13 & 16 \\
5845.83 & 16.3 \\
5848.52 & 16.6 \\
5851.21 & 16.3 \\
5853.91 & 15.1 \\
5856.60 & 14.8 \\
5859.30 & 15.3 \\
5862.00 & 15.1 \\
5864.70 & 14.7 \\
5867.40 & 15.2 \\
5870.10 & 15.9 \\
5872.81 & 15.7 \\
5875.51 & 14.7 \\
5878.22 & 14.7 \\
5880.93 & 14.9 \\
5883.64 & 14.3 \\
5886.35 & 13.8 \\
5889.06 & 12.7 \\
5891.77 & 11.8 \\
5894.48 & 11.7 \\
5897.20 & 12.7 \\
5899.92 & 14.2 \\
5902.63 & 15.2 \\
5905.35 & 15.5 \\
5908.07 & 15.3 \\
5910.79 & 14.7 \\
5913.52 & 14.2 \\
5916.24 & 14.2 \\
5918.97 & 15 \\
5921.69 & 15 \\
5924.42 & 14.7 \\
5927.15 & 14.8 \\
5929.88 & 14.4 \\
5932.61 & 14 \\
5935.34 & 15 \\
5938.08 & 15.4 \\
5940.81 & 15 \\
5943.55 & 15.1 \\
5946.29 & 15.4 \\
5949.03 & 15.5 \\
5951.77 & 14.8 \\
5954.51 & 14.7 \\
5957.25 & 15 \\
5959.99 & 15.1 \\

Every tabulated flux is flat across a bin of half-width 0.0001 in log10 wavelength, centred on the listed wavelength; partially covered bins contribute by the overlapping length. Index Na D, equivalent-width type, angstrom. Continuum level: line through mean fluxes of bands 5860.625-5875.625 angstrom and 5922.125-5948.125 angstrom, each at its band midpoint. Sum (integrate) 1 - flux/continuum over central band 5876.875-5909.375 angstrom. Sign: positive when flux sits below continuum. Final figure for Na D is 2.6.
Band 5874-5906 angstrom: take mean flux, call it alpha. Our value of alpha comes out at 13.8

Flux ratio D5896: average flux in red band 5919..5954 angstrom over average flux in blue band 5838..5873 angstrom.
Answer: 0.96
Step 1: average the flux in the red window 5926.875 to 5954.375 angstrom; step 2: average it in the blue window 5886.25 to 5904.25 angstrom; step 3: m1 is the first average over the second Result 1.1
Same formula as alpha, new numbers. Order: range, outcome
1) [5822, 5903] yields 14.9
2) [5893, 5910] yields 14.1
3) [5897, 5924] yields 14.7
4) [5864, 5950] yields 14.5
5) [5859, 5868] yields 15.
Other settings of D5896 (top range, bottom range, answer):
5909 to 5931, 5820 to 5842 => 0.95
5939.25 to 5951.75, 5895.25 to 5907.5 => 1.06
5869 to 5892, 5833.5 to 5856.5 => 0.91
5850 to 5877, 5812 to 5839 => 0.98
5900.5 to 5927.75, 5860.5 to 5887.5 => 1.00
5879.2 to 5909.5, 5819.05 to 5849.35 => 0.88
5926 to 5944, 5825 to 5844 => 0.95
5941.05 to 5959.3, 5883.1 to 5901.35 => 1.16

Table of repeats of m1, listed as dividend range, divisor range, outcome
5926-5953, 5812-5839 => 0.96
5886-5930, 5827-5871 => 0.91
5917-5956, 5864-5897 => 1.06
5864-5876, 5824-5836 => 0.99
